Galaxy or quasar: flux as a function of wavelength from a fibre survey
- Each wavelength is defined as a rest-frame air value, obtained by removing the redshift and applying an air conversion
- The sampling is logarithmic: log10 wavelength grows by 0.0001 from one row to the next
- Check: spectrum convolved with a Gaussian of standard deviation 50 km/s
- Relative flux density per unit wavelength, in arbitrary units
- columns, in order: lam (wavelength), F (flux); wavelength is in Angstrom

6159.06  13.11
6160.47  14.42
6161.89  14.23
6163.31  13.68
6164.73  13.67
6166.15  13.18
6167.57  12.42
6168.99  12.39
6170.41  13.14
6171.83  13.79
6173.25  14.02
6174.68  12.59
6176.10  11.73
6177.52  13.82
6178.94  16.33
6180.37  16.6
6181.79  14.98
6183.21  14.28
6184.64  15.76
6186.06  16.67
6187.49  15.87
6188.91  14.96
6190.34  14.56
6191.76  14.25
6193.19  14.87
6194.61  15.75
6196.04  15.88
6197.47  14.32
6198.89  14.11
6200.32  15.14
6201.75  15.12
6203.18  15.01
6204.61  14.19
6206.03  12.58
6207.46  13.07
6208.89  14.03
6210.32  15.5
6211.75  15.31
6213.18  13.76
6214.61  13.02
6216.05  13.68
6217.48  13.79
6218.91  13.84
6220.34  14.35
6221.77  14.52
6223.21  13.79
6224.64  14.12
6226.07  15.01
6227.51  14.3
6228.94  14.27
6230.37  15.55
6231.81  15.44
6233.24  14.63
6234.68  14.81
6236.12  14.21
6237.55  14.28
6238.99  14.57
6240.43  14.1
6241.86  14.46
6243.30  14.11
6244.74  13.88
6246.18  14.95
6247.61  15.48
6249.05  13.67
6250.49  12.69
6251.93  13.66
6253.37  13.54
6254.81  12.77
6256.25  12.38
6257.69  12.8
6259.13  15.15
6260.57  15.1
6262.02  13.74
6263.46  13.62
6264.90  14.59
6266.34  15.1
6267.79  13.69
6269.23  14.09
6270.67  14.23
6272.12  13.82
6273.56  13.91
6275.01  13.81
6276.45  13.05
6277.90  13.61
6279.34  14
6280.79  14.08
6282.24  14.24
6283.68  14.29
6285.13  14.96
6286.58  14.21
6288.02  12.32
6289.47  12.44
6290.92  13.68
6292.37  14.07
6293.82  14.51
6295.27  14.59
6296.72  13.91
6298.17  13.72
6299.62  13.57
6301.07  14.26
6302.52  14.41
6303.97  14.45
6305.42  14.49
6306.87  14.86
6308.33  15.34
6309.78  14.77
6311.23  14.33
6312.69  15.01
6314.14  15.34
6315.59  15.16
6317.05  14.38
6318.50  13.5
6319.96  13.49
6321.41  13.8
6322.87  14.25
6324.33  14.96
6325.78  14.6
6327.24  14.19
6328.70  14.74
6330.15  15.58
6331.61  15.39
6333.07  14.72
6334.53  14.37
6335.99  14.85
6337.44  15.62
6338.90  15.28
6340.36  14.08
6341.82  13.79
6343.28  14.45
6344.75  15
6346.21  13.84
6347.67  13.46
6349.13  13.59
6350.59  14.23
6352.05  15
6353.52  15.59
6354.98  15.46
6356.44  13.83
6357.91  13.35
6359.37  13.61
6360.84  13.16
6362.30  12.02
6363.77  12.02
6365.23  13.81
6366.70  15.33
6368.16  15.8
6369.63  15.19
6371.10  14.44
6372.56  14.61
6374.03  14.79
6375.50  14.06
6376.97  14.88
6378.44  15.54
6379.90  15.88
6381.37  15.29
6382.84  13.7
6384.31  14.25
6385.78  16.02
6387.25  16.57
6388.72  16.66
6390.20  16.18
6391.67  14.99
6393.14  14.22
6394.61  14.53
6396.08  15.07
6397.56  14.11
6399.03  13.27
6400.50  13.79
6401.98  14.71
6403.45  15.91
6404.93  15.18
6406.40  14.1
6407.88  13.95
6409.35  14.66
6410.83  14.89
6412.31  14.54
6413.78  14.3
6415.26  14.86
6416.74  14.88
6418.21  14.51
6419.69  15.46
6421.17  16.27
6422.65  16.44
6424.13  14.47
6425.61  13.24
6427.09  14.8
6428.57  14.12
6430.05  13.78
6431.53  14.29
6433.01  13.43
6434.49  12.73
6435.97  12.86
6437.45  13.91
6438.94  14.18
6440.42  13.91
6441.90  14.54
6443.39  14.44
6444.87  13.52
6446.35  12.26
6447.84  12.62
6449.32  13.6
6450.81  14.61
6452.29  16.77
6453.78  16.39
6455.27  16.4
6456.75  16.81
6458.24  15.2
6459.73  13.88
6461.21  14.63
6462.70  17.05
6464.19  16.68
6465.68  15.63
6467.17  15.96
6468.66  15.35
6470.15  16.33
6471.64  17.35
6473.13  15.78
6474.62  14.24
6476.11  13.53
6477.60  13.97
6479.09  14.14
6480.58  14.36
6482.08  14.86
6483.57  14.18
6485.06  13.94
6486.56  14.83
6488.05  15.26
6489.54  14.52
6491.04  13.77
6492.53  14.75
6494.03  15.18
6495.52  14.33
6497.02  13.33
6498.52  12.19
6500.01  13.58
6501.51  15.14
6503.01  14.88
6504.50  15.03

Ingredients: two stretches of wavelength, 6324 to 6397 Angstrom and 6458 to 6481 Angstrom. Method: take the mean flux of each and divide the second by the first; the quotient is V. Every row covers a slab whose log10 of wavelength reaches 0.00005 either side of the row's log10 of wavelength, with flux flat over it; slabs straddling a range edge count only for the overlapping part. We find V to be 1.04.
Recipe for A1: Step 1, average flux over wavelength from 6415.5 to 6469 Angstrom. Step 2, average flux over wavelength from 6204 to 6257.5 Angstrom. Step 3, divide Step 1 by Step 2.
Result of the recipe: 1.0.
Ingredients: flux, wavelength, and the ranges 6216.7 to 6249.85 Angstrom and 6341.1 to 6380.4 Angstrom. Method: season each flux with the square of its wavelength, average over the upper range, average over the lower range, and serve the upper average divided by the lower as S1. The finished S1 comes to 1.0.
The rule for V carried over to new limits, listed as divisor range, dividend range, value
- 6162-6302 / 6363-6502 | 1.04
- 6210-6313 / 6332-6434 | 1.03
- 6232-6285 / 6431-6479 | 1.05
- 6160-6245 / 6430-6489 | 1.03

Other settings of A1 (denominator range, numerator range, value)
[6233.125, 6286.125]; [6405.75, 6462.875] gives 1.03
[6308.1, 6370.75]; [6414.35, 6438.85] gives 1.00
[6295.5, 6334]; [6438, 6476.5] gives 1.04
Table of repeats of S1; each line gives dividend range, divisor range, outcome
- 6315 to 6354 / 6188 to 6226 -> 1.05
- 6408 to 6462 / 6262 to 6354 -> 1.06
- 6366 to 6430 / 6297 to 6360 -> 1.05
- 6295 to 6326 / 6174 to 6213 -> 1.02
